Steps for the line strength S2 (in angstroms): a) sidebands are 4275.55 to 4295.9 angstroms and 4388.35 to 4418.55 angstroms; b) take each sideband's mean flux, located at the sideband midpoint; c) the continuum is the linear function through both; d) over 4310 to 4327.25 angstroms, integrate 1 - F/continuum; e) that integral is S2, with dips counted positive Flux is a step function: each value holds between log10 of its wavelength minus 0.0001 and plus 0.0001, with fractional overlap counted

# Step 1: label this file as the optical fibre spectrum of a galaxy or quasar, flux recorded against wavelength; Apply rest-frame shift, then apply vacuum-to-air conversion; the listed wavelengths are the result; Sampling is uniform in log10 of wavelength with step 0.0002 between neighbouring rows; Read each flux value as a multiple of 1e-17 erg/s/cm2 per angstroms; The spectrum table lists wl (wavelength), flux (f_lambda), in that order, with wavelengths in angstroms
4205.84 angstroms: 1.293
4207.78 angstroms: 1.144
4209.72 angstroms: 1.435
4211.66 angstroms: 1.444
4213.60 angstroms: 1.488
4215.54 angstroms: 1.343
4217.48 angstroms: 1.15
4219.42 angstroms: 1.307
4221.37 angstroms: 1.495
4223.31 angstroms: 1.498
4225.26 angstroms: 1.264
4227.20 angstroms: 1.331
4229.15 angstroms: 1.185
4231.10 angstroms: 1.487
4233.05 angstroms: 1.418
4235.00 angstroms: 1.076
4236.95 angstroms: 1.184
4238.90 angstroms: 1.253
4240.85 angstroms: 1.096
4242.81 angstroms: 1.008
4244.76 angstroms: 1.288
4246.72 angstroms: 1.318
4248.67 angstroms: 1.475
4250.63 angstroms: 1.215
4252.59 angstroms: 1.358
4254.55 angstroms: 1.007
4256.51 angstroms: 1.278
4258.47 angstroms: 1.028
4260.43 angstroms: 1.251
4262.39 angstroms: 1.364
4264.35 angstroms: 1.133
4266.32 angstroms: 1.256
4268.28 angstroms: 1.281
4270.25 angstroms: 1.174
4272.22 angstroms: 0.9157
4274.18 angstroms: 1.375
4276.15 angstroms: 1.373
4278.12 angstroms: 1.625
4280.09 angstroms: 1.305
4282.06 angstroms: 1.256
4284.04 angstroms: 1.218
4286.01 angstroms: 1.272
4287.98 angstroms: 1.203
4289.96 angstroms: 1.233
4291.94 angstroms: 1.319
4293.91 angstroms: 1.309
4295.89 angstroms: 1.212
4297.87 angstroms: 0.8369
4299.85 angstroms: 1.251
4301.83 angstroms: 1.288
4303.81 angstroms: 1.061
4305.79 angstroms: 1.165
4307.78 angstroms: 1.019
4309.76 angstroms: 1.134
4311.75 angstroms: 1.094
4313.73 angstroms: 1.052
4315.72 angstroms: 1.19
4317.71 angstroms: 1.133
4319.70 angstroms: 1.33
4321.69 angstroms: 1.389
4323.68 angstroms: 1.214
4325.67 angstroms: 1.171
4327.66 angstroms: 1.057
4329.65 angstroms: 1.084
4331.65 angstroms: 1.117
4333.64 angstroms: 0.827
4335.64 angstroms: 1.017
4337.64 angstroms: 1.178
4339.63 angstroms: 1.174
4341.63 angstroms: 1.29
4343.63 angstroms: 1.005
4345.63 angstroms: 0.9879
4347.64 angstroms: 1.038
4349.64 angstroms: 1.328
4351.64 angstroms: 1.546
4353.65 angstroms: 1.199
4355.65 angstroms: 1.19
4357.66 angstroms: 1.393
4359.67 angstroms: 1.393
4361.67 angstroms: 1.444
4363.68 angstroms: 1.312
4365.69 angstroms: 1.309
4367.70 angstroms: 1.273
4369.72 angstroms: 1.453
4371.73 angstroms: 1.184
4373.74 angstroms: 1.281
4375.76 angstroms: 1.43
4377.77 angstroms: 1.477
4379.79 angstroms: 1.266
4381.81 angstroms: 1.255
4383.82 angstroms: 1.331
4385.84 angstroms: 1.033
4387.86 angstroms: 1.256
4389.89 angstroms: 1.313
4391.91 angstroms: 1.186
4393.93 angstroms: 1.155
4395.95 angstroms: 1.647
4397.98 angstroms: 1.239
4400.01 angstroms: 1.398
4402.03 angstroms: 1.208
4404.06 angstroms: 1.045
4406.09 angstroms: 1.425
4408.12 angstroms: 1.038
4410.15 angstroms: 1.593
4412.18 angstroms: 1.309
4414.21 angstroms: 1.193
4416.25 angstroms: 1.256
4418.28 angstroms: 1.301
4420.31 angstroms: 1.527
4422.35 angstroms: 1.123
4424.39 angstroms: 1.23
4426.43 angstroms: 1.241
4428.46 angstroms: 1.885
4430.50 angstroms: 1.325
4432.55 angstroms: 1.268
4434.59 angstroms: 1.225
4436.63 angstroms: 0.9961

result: 1.5 angstroms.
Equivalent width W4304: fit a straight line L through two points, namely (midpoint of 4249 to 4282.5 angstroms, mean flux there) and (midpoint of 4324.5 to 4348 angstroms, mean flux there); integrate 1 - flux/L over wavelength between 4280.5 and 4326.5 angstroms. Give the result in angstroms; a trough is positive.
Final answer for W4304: -1.23 angstroms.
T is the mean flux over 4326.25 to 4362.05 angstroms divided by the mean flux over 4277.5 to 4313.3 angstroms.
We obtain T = 0.98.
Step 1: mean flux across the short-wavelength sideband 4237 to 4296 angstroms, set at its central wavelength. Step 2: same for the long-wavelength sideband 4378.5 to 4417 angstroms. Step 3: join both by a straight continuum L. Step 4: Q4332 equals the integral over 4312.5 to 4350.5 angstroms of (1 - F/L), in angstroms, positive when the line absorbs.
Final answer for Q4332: 3.8 angstroms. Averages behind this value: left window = 1.25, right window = 1.27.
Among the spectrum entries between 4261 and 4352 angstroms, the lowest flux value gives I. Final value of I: 0.827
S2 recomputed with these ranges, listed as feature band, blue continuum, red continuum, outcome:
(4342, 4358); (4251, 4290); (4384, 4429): 0.8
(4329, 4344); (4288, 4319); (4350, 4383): 1.9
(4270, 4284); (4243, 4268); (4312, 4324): -0.7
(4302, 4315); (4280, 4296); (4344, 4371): 1.7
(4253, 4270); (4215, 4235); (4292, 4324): 0.8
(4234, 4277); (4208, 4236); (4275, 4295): 3.7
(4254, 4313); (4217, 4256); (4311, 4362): 1.1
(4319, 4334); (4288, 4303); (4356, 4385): 1.2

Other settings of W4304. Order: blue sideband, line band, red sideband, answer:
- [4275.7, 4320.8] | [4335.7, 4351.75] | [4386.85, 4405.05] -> 1.0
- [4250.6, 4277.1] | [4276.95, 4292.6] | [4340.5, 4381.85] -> -0.9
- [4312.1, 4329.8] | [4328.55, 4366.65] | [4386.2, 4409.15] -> 0.2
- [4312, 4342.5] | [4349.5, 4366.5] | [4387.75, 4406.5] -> -2.0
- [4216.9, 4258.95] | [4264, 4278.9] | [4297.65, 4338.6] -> -0.7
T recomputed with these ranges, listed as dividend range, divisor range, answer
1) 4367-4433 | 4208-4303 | 1.03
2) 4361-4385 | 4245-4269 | 1.07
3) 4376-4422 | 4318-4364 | 1.08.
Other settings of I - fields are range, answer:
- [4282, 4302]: 0.8369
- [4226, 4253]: 1.008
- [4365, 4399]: 1.033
